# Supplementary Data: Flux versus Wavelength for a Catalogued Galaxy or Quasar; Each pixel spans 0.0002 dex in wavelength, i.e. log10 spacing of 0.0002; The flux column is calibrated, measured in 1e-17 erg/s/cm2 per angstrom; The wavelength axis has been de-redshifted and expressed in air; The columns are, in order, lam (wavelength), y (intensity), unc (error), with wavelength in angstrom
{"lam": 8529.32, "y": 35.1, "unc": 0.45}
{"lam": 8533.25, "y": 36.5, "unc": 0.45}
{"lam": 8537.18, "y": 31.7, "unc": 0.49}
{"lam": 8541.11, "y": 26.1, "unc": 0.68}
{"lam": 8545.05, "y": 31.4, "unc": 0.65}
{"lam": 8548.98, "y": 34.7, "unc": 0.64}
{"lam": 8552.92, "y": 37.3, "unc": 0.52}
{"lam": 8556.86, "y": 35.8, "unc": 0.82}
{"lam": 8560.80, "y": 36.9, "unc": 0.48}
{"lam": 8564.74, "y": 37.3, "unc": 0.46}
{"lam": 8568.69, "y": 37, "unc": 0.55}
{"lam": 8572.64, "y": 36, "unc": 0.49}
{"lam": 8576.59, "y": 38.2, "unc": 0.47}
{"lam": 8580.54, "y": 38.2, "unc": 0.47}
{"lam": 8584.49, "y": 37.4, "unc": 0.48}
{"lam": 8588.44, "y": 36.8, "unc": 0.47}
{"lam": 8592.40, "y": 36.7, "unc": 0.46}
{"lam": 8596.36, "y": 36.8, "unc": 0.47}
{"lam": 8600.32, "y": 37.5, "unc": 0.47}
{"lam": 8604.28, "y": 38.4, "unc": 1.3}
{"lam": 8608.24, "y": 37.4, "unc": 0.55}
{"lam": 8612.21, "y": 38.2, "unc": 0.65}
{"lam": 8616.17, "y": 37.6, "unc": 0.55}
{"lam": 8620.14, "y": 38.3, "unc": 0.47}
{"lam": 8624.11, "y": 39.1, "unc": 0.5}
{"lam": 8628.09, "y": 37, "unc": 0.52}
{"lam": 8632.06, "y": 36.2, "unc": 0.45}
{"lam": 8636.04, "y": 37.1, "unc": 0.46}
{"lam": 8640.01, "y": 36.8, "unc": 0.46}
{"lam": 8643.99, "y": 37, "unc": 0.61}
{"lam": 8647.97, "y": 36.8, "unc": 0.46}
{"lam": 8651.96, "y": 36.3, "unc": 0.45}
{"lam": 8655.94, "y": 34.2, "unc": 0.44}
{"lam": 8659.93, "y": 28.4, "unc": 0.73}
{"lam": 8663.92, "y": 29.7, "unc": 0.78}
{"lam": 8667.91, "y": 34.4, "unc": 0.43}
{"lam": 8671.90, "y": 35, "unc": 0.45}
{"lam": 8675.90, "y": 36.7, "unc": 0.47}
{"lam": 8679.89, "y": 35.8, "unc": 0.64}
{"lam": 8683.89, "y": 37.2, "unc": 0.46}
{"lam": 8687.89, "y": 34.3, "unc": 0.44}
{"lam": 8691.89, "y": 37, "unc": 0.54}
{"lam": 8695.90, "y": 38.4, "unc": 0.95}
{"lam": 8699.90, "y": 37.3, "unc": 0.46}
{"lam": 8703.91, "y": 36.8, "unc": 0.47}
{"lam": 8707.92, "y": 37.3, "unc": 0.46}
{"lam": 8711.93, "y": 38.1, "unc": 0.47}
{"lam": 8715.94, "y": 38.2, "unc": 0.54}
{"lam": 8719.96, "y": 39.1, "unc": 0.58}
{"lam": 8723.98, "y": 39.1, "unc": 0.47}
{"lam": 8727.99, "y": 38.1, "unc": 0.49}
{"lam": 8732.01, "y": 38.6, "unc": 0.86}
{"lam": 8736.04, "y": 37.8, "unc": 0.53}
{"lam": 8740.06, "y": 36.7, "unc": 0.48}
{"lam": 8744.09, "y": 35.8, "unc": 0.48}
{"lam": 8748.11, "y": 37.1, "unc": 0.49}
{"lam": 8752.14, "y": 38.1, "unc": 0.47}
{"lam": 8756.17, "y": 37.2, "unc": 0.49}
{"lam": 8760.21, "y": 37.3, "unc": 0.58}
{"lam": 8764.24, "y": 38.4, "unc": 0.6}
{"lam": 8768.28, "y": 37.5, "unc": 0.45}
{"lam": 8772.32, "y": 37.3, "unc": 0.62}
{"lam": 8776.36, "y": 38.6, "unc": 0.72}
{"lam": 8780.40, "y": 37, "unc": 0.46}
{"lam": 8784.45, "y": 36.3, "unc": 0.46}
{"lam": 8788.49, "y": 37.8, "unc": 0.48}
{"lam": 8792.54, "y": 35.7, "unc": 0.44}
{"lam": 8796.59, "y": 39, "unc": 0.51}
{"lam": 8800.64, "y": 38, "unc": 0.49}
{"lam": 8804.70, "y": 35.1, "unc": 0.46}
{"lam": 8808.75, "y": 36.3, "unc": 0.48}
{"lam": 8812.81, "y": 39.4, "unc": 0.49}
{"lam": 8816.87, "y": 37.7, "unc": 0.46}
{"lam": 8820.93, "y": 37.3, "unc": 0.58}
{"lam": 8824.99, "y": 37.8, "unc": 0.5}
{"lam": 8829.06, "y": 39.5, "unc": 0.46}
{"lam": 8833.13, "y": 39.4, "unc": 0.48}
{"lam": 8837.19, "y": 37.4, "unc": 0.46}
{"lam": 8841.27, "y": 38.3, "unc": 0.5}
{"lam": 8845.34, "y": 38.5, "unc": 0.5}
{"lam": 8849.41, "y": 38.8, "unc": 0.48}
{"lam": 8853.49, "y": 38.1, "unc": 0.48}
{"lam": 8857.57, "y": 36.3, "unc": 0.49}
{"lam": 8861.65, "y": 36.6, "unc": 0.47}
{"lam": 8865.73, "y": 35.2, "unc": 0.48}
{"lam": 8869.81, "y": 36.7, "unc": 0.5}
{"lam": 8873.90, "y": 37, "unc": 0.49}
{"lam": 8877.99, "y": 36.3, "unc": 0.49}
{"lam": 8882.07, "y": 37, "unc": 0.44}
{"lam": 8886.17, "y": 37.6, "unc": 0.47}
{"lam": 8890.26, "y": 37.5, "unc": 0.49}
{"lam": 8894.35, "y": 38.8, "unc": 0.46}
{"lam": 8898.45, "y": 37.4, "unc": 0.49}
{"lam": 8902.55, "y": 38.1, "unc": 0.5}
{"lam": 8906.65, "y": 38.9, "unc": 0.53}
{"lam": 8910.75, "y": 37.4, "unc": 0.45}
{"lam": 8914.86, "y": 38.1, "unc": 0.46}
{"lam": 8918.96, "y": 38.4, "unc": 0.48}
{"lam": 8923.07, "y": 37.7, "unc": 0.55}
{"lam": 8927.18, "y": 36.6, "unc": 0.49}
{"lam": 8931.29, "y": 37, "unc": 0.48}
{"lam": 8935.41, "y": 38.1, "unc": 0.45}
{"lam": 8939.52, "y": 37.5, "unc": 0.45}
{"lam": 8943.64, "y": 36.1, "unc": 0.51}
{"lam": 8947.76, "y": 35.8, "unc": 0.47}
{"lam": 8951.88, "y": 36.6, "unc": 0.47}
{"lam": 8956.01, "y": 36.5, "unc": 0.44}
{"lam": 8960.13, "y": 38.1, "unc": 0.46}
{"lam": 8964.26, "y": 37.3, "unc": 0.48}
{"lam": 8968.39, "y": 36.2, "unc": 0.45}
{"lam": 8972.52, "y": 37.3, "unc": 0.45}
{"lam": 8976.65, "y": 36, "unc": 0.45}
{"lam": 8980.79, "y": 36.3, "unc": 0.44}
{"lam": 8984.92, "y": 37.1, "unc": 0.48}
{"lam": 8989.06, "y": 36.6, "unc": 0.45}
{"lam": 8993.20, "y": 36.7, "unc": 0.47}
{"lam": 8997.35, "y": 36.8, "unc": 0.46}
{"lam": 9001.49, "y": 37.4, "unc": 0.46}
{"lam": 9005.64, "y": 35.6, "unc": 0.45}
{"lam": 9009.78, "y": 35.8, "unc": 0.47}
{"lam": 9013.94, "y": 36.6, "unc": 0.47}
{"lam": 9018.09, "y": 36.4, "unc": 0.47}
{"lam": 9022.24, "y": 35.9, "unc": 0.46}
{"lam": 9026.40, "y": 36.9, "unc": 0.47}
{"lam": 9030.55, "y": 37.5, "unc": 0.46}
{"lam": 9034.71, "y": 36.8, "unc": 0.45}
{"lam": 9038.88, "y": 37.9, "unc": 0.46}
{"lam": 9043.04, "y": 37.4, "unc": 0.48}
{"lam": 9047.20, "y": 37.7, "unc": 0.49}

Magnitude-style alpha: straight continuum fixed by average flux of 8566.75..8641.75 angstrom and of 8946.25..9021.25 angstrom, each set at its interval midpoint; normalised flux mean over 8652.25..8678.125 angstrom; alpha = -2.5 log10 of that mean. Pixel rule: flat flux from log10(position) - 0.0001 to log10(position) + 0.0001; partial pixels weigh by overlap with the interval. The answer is 0.12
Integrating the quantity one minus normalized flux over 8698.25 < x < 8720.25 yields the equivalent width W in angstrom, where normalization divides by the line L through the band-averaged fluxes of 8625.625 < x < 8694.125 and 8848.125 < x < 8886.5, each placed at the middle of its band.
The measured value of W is -1.2 angstrom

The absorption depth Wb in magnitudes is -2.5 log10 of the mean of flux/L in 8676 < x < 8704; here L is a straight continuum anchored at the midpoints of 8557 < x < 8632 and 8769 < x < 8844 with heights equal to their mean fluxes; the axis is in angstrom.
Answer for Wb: 0.02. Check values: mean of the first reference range 37.4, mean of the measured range 36.7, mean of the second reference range 37.7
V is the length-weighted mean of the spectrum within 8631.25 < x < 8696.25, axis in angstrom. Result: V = 35.3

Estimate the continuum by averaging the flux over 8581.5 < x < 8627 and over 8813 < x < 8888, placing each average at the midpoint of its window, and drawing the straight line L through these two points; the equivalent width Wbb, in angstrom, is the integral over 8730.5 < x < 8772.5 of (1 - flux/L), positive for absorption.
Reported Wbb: 0.2 angstrom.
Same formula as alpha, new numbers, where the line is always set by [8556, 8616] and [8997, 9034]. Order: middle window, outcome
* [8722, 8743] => -0.027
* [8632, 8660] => 0.042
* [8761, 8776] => -0.024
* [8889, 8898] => -0.038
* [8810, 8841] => -0.041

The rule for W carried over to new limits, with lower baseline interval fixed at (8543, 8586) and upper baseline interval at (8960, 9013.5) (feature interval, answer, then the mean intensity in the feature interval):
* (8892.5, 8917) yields -1.0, 38.1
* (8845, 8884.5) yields -0.5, 37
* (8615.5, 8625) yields -0.5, 38.3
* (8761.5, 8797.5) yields -0.9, 37.5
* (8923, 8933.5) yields -0.1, 37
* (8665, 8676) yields 0.5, 34.7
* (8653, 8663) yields 1.3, 31.6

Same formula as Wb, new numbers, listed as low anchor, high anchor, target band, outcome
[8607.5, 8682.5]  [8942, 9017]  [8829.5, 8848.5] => -0.06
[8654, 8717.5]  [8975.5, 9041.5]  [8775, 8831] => -0.05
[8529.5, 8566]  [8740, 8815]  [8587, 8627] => -0.08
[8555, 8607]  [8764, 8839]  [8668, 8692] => 0.05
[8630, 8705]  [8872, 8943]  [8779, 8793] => -0.01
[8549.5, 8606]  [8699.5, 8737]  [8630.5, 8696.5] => 0.07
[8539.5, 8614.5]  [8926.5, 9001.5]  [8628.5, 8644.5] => -0.01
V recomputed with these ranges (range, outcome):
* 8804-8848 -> 38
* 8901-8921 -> 38.2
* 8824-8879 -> 37.6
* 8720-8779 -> 37.7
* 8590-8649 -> 37.4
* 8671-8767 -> 37.3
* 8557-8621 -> 37.4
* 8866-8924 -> 37.6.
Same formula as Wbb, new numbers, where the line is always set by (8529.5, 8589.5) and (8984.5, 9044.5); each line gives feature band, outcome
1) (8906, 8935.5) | -1.0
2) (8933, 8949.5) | -0.2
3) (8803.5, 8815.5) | -0.3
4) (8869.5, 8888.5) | -0.3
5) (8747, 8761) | -0.6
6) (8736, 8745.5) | -0.2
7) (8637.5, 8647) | -0.3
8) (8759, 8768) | -0.5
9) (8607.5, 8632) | -1.6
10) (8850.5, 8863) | -0.3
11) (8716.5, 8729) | -1.0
